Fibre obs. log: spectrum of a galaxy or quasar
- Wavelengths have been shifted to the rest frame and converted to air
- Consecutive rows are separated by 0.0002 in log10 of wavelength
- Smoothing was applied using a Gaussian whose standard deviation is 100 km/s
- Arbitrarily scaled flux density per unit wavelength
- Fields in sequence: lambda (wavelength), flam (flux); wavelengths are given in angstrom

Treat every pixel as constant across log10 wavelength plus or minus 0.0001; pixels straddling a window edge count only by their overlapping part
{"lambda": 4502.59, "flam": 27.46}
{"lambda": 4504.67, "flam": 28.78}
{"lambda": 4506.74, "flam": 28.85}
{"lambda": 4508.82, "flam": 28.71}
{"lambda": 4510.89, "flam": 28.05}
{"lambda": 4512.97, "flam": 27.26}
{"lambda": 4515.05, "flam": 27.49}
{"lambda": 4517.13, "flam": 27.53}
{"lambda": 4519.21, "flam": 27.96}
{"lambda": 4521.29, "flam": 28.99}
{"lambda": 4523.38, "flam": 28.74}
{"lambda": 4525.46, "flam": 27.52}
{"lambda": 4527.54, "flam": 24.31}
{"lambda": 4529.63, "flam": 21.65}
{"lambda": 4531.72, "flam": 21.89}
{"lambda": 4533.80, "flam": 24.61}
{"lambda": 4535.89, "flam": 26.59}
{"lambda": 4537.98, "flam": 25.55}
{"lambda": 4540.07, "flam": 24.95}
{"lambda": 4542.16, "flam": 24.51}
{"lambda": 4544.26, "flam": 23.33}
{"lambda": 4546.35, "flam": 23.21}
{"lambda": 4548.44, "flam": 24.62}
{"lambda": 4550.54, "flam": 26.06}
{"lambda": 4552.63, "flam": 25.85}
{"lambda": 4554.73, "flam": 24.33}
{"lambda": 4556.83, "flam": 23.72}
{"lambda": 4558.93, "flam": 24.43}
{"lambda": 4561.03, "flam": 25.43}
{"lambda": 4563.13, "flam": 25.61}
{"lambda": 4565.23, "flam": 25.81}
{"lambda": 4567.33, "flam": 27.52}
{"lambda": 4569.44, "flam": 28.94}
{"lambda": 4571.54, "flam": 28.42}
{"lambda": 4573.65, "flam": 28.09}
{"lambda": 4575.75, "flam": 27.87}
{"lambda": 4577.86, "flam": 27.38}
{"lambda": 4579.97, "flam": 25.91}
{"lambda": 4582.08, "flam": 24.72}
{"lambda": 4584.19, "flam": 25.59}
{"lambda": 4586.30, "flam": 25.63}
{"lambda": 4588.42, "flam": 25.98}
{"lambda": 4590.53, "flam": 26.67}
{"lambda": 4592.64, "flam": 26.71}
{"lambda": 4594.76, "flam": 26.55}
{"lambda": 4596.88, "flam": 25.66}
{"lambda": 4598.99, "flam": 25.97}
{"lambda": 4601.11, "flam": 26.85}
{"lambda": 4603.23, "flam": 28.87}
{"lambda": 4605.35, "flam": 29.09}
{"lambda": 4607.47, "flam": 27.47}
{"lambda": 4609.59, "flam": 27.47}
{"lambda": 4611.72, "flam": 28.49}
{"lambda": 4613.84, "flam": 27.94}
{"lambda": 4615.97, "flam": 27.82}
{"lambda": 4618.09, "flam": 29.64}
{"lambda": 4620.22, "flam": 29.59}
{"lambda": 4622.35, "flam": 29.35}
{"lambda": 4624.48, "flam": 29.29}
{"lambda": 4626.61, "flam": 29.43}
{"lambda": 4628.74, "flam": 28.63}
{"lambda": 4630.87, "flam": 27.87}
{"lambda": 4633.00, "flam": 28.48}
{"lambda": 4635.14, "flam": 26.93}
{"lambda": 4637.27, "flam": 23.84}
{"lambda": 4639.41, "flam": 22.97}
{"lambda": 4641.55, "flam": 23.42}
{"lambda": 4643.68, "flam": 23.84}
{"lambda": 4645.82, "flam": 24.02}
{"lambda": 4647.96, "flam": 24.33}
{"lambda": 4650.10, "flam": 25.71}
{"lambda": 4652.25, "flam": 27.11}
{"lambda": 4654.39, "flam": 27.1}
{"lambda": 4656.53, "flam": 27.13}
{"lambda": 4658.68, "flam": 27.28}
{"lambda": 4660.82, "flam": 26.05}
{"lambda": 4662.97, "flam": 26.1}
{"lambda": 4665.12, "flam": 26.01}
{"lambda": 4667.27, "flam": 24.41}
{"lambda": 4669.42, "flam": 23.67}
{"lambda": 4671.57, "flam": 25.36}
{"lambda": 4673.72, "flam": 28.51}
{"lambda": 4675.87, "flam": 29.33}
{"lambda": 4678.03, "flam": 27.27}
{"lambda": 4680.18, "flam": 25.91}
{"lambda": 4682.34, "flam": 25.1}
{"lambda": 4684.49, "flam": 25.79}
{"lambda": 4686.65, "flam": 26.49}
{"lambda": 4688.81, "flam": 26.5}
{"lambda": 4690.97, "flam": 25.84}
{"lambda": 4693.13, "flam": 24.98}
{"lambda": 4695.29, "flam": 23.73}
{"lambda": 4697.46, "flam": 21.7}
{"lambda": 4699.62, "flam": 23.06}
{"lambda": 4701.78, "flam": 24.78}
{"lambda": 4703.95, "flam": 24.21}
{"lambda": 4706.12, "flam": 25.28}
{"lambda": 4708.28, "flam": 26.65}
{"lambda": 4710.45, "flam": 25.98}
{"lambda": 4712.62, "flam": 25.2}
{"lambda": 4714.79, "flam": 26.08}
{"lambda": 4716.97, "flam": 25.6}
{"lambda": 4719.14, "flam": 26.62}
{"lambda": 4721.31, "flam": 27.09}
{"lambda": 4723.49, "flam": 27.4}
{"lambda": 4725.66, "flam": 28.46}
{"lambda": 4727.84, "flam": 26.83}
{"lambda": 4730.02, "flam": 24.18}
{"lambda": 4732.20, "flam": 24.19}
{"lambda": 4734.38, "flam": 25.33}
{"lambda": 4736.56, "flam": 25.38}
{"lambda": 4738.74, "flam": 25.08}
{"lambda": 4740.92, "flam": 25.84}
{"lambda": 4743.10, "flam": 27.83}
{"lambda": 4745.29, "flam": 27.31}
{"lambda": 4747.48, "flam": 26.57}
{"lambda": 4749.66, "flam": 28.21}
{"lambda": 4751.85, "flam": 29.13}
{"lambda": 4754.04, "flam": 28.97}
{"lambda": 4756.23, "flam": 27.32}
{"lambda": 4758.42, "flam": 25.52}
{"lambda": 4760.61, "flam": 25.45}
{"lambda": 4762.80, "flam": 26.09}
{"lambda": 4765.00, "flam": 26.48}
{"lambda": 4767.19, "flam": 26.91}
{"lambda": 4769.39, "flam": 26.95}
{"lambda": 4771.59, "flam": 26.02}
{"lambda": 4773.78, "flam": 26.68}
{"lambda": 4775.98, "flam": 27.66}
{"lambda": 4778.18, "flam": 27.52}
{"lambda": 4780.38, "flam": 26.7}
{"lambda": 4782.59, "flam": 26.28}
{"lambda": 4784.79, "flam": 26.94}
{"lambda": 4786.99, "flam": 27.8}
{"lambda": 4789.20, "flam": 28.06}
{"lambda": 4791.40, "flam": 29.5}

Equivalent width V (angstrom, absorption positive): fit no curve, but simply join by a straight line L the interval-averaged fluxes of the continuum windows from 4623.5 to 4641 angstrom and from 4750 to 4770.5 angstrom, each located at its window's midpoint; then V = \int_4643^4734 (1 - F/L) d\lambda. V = 4.4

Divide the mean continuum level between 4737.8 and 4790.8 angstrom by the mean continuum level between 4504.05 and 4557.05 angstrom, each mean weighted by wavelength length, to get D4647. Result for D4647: 1.04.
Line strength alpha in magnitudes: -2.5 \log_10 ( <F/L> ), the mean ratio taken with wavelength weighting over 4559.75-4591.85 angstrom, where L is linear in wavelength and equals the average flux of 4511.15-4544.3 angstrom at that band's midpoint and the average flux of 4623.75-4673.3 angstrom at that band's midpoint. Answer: -0.03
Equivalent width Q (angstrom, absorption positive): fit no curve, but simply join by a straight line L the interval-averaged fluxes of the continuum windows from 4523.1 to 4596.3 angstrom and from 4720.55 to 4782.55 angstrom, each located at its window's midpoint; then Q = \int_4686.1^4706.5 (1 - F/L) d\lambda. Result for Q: 1.4 angstrom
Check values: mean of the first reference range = 25.6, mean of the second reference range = 26.7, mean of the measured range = 24.6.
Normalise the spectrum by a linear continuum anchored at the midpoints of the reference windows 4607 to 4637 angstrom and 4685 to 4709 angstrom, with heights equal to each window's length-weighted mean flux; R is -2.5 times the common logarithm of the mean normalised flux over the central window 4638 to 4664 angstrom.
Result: 0.07 mag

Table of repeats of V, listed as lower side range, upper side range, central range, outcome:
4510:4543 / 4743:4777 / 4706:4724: 0.4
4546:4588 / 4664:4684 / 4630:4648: 0.7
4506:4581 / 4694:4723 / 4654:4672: -0.3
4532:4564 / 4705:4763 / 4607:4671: -2.8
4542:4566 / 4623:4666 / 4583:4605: -0.9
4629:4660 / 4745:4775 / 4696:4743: 1.9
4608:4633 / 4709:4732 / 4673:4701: 1.5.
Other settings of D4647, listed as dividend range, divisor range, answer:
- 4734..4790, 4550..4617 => 1.01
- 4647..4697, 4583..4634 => 0.94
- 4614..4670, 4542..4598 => 1.03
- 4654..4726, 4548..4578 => 0.98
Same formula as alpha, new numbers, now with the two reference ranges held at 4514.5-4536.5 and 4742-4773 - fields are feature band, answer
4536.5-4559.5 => 0.07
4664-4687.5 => 0.02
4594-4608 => -0.03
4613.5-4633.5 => -0.09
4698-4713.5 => 0.08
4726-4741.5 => 0.06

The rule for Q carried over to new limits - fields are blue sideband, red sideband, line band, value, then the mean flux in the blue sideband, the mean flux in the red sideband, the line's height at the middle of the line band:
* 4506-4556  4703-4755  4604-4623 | -1.8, 25.9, 26.4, 26.1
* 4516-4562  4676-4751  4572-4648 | -4.3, 25.3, 25.8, 25.5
